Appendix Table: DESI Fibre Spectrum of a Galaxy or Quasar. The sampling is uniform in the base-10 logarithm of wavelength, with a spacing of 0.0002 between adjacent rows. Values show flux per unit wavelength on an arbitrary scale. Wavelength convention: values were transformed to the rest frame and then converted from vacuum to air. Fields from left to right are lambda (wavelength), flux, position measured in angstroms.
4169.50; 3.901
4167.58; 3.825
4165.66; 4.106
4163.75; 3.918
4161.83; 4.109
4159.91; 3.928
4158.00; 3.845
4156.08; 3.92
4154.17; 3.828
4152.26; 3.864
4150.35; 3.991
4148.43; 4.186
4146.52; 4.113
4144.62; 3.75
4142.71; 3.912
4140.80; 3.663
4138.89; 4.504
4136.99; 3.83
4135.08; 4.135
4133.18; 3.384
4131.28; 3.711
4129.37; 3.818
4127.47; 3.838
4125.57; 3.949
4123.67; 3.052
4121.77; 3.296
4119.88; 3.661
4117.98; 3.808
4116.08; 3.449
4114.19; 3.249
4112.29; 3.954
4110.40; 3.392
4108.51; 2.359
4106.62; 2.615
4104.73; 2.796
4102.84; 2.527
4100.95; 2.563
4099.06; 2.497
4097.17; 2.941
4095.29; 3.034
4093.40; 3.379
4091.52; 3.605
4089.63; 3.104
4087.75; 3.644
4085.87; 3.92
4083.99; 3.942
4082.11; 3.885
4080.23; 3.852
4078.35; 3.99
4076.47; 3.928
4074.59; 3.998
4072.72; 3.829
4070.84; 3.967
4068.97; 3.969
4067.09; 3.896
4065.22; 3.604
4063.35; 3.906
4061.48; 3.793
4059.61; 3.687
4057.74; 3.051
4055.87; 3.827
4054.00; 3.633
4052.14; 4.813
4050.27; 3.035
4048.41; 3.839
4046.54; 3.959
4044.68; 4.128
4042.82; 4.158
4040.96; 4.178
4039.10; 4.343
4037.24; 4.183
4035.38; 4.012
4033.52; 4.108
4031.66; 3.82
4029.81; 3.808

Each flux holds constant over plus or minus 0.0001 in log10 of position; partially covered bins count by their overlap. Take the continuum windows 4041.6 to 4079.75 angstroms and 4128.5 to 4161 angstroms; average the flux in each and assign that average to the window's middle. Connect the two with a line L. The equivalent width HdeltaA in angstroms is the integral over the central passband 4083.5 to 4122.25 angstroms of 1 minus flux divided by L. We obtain 6.6 angstroms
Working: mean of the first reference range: 3.85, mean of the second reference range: 3.91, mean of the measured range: 3.22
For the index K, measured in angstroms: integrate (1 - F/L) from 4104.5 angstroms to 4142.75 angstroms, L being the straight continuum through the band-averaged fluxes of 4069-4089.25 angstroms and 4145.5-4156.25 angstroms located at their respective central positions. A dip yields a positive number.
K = 3.9 angstroms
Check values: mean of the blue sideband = 3.88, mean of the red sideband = 3.99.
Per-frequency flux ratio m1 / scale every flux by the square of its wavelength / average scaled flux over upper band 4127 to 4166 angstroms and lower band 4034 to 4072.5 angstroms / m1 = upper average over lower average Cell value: 1.05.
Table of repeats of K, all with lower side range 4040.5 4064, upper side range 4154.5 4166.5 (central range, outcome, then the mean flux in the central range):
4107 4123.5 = 2.4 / 3.35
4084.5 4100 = 2.4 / 3.28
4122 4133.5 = 0.9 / 3.62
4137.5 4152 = -0.2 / 4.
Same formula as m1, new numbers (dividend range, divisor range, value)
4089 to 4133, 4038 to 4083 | 0.86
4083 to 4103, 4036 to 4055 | 0.82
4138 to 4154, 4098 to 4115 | 1.41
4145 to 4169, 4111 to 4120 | 1.12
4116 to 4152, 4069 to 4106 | 1.13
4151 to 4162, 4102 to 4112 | 1.42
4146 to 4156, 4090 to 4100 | 1.32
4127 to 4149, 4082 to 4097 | 1.14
